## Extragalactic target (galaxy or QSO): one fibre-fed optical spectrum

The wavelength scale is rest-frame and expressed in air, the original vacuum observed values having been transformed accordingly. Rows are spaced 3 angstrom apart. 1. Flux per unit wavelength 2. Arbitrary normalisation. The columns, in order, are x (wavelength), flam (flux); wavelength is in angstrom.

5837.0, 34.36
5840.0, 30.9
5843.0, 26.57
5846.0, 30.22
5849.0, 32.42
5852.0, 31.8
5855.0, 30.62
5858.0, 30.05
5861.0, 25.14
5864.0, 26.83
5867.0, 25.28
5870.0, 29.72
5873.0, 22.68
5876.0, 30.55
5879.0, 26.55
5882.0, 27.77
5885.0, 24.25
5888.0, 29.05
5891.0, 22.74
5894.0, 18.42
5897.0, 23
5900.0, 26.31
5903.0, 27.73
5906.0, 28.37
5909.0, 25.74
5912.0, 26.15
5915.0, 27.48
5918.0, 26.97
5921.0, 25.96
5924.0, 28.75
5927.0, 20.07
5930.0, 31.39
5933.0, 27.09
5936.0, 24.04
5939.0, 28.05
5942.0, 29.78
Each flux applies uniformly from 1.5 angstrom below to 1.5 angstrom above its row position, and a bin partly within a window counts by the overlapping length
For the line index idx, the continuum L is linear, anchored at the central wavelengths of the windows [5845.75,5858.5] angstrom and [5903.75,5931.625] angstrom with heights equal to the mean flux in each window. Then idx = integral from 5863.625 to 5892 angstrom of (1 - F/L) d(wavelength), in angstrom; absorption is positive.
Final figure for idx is 2.76 angstrom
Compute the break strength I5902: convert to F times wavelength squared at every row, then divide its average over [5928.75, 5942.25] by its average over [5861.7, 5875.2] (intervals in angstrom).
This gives 1.08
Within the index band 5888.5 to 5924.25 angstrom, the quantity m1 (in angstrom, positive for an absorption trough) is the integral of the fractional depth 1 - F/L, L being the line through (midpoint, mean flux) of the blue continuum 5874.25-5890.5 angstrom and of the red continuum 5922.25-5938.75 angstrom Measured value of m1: 1.6 angstrom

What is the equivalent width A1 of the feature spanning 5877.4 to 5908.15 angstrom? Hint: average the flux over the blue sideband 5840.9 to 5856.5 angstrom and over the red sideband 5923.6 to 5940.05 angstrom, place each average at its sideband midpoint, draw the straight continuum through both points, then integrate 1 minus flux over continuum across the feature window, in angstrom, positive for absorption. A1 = 3.0 angstrom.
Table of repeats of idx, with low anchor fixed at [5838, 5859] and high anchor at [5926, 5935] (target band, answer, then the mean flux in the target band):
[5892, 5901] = 1.8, 22.4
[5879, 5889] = 0.6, 26.9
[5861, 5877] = 1.5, 26.7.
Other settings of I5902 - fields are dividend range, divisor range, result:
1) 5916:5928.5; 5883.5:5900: 1.09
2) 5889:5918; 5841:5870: 0.89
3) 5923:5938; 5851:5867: 0.94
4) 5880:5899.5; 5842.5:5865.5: 0.84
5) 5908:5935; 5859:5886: 1.01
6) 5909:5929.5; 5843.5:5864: 0.90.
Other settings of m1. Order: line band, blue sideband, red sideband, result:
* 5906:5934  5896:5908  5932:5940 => -0.38 angstrom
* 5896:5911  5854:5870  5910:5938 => 0.29 angstrom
